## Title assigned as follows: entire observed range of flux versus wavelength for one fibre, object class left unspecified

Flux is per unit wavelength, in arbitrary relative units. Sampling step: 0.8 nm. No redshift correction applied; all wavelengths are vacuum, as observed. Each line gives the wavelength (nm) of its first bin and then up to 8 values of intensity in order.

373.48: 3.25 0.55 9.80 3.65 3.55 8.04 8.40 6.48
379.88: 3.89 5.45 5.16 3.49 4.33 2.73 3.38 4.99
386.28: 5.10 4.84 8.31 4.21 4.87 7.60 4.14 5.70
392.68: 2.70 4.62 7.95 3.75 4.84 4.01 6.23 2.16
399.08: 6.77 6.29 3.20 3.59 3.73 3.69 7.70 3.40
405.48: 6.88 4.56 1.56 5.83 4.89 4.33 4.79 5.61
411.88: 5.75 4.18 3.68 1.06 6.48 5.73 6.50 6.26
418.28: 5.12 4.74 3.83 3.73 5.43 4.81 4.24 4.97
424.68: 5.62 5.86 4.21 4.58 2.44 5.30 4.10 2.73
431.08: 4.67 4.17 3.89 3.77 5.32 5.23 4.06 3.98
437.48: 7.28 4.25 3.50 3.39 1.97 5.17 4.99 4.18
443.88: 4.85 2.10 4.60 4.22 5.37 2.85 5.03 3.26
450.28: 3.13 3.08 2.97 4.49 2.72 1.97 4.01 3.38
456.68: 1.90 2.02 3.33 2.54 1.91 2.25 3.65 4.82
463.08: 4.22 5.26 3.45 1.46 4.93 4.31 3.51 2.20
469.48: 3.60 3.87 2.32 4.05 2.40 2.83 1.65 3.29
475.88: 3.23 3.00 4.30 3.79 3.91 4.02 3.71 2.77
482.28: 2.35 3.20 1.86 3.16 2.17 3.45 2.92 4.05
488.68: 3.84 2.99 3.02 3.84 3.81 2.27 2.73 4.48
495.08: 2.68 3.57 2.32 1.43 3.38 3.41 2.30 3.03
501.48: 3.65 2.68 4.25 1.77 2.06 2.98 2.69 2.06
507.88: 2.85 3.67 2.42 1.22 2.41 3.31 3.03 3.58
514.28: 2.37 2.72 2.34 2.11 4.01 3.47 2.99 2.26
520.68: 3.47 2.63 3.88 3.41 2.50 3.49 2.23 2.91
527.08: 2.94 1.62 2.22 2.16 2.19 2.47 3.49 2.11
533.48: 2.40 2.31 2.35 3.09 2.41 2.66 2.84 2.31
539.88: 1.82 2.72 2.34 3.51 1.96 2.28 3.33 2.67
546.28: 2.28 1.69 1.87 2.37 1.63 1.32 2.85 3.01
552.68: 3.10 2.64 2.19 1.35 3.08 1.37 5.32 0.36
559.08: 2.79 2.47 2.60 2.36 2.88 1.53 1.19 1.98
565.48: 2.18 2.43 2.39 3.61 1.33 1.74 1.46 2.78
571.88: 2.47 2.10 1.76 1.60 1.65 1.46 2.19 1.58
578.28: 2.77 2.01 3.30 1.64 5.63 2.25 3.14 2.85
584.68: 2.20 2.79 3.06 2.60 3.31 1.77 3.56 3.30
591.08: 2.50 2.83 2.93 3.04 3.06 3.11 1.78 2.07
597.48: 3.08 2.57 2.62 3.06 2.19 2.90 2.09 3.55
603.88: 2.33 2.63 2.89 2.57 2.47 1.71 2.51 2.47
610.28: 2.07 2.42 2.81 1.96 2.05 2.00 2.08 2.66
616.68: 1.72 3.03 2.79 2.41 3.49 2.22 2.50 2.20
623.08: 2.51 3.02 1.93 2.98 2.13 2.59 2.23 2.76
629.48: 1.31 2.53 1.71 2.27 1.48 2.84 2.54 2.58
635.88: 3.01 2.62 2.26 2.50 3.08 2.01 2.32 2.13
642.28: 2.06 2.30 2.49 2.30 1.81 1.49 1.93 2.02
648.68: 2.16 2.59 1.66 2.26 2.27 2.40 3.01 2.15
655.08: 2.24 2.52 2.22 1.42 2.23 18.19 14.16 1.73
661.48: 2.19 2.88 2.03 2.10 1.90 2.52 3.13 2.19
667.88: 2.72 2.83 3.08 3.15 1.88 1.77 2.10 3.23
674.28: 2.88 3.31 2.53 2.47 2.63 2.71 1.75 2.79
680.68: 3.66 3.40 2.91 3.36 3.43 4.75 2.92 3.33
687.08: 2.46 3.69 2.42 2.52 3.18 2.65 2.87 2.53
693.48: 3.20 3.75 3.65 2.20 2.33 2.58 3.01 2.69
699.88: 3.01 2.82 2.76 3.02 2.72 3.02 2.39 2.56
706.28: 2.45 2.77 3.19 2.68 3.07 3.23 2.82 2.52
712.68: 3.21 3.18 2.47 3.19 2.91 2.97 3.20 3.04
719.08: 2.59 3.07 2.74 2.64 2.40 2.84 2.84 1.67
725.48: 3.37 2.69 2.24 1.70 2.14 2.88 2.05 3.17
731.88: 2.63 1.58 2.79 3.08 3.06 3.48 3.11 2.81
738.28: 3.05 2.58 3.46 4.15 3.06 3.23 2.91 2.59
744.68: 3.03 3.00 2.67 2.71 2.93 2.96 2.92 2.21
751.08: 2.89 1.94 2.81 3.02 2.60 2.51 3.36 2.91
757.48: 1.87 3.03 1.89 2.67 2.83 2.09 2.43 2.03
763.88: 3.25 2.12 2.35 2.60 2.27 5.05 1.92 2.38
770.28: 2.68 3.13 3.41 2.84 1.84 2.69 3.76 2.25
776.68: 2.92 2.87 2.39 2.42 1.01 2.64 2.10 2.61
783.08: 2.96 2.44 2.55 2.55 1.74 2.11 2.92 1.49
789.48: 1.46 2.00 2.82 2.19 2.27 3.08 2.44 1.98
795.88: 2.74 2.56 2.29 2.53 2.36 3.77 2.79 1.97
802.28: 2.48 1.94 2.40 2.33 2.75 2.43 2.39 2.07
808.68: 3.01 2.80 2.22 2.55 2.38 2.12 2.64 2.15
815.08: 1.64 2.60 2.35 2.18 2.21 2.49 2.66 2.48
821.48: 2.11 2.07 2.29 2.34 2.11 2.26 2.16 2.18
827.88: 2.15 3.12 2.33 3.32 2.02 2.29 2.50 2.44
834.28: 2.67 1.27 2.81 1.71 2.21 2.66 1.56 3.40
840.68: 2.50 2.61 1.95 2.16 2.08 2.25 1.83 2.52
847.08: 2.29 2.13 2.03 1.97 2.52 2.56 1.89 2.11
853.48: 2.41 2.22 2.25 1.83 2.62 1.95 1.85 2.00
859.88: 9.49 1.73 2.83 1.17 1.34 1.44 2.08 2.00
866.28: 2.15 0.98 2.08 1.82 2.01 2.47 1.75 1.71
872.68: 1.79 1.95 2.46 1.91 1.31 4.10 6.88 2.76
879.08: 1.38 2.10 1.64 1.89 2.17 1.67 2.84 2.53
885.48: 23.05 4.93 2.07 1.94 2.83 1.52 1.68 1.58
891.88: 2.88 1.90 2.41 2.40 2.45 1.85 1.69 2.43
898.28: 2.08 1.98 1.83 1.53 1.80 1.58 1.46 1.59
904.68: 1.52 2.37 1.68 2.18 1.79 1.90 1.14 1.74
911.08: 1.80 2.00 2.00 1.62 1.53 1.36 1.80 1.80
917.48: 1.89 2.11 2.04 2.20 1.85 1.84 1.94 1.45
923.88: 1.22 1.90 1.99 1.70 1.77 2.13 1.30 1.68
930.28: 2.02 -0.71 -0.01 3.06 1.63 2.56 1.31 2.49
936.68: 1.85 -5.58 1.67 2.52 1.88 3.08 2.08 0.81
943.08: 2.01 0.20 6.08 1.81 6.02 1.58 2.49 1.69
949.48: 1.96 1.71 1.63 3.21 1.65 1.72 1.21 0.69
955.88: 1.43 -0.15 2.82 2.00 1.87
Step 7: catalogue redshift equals 0.77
